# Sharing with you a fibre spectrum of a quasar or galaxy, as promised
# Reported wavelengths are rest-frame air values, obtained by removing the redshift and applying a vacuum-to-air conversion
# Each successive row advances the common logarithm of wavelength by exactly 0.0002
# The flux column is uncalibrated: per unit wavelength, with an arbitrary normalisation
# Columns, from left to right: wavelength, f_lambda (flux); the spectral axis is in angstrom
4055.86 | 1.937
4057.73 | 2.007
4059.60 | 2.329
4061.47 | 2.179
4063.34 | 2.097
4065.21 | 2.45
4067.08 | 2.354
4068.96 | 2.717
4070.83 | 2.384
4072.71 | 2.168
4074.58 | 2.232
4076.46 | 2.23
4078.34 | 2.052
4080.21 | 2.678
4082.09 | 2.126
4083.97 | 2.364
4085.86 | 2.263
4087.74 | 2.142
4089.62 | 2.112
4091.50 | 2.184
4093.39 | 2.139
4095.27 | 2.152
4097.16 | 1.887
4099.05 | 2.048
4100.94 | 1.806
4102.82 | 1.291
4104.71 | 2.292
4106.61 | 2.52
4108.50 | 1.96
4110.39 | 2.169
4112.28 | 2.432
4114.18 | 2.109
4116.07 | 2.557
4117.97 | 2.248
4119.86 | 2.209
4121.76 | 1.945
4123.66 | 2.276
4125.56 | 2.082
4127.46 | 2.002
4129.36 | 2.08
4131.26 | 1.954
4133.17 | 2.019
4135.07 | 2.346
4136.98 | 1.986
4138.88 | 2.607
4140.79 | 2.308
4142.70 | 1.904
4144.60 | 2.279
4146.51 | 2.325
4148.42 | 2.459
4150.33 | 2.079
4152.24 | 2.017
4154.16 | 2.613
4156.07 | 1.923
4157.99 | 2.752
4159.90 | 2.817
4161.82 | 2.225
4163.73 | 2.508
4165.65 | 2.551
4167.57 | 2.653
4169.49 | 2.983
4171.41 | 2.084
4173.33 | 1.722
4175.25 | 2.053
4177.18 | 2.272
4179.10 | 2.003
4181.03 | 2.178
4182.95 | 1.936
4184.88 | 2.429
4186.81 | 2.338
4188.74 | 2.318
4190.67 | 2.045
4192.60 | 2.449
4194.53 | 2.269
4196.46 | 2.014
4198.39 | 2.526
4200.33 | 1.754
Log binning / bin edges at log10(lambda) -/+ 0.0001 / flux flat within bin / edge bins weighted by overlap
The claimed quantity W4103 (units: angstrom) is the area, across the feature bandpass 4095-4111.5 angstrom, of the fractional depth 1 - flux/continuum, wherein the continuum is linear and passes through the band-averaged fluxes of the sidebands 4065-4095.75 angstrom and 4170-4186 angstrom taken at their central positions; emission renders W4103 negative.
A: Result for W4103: 1.7 angstrom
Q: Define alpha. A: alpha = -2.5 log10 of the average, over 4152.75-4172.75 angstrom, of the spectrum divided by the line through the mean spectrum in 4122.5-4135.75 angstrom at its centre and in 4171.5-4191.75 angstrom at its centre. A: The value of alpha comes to -0.17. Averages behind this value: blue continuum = 2.1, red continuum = 2.13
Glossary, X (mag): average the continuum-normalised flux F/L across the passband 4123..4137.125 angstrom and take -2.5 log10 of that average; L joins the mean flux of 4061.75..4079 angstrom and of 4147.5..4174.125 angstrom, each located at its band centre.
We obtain 0.13 mag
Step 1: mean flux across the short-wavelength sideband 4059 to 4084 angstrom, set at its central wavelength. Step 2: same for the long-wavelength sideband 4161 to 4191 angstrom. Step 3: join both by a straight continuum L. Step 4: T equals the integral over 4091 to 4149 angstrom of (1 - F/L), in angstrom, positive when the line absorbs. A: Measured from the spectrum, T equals 3.7 angstrom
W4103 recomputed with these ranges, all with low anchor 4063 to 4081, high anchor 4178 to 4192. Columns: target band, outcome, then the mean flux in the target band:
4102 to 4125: 1.1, 2.17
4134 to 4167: -1.6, 2.34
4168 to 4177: -0.2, 2.24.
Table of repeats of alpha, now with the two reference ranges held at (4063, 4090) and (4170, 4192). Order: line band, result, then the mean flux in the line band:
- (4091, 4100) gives 0.10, 2.07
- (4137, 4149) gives -0.04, 2.28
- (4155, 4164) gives -0.12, 2.44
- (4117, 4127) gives 0.04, 2.15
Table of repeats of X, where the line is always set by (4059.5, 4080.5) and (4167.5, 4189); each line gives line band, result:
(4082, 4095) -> 0.05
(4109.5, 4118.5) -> -0.01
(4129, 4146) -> 0.04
